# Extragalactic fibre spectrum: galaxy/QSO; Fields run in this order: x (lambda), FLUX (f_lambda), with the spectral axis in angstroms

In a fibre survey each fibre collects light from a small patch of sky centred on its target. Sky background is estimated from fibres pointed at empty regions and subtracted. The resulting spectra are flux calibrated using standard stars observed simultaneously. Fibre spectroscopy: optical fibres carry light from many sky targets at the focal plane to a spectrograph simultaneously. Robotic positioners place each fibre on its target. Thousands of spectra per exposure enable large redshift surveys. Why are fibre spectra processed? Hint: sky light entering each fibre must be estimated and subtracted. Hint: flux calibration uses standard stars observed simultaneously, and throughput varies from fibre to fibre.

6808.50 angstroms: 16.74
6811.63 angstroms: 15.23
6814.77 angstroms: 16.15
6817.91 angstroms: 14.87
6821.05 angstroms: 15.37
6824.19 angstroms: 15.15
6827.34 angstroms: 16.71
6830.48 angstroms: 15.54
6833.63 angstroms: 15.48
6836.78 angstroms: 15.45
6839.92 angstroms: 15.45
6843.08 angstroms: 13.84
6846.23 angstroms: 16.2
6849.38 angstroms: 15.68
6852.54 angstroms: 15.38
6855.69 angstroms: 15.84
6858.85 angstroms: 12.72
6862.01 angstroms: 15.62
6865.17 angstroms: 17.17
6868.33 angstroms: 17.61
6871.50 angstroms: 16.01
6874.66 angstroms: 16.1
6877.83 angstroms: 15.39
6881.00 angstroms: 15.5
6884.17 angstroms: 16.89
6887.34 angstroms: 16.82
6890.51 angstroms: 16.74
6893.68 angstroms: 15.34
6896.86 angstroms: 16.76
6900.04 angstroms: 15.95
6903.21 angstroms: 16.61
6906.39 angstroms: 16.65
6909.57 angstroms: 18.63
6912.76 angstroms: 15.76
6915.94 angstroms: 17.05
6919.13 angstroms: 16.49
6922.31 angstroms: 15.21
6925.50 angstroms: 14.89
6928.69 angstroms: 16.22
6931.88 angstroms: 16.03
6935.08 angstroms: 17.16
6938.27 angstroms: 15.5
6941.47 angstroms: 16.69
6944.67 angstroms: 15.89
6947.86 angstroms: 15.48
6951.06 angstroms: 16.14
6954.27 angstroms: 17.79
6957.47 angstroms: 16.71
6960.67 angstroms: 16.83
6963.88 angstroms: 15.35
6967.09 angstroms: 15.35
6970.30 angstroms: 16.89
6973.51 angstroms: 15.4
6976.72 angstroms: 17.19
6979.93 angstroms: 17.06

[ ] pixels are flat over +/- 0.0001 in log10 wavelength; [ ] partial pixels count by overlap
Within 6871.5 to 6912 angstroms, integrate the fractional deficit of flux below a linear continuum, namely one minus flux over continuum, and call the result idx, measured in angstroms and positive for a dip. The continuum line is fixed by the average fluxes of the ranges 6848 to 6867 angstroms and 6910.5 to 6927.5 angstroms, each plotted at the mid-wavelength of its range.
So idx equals -1.7 angstroms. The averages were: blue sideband 15.4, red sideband 16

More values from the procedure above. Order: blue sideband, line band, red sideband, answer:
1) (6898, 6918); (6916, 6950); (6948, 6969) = 1.09 angstroms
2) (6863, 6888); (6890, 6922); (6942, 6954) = -0.50 angstroms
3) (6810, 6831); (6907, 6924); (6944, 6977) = -0.62 angstroms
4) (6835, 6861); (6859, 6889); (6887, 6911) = -0.53 angstroms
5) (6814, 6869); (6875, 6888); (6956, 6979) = -0.28 angstroms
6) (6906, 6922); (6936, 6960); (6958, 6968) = -0.21 angstroms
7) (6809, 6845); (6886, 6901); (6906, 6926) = -0.13 angstroms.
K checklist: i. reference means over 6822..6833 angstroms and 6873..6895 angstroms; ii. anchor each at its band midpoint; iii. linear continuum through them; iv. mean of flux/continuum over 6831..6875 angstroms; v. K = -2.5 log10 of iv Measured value 0.02 mag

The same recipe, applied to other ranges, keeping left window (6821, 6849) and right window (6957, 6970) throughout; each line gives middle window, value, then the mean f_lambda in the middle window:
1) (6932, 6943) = -0.03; 16.4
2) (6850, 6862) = 0.05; 14.9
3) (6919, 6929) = 0.03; 15.5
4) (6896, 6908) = -0.05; 16.5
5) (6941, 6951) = 0.00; 16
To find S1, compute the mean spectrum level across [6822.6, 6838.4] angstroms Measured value 15.7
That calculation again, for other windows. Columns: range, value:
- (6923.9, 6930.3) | 15.6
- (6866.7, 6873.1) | 16.8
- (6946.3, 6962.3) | 16.6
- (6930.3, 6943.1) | 16.3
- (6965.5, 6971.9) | 16.1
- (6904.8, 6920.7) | 16.9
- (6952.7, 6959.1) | 17.3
